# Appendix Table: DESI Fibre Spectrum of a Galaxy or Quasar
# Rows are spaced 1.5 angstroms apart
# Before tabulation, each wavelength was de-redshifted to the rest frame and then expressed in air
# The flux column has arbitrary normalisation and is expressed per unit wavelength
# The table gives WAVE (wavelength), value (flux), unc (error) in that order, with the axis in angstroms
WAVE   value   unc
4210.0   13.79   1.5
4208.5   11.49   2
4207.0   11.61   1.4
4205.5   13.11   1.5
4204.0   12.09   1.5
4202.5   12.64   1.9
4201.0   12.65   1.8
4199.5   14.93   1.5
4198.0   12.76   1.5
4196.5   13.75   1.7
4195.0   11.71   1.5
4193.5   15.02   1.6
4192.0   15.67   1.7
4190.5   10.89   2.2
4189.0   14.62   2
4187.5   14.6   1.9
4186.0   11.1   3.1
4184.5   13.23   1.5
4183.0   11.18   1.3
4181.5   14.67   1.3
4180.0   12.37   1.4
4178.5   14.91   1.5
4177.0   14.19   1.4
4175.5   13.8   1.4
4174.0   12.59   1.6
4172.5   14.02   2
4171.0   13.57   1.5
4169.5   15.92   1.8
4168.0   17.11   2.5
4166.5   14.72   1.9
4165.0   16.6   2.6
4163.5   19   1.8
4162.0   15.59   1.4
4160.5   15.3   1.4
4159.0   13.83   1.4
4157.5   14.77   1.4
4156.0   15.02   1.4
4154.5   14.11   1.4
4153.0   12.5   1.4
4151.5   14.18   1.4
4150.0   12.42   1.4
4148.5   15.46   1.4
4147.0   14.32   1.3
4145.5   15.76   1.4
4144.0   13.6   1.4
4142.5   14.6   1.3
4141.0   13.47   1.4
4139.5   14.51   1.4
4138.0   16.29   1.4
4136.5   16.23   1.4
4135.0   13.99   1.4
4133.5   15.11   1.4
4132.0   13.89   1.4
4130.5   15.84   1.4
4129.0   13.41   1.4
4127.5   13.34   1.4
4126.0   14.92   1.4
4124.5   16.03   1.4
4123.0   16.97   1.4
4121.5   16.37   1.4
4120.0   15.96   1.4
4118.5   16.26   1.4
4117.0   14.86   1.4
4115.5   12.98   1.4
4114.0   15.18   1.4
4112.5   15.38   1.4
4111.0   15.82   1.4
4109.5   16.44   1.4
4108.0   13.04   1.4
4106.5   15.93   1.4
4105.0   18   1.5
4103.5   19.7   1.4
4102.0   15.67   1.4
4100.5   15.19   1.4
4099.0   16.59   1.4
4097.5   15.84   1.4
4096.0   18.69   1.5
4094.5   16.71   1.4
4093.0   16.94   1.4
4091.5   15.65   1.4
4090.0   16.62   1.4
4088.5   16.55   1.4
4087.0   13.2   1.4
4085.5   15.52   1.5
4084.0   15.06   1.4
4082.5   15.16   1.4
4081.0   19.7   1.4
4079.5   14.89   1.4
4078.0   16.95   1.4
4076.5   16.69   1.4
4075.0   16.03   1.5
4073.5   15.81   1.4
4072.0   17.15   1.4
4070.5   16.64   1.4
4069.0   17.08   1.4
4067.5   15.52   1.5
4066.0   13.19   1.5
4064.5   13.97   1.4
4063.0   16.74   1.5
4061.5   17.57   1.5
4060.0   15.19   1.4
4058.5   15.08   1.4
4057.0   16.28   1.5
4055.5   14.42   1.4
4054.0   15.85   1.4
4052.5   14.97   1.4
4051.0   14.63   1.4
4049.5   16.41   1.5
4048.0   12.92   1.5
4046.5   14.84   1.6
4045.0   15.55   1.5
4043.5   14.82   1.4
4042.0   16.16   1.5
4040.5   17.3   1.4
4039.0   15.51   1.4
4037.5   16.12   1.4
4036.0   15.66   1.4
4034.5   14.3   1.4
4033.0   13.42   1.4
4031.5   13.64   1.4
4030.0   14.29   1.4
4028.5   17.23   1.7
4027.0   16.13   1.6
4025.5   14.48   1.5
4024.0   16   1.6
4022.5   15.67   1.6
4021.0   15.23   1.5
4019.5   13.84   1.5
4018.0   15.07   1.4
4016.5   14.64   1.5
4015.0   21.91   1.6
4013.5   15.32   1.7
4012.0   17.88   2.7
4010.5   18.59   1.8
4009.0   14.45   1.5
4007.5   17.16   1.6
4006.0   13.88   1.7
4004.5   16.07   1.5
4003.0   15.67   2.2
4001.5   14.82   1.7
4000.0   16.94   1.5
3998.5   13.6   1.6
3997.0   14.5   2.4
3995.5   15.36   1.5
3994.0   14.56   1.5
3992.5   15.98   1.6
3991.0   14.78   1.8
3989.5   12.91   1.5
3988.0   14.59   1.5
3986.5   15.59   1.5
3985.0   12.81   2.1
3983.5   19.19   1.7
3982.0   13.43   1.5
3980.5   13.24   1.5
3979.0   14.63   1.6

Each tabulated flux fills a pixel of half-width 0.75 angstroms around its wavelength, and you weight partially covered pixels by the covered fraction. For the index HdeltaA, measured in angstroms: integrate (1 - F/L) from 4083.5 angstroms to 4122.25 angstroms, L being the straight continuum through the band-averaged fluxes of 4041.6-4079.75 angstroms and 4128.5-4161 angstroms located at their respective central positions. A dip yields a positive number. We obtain -2.31 angstroms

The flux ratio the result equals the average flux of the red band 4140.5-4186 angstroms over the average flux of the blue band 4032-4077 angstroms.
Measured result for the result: 0.9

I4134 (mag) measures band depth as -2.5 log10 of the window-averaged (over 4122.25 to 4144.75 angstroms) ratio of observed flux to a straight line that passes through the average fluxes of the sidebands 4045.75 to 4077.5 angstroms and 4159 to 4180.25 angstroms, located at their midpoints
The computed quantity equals 0.03 mag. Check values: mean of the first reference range 15.6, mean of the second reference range 15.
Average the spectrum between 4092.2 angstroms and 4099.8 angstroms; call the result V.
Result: 16.9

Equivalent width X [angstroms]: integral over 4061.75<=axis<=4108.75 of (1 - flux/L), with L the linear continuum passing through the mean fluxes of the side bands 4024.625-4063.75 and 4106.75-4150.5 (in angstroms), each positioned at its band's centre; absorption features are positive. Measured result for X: -3.1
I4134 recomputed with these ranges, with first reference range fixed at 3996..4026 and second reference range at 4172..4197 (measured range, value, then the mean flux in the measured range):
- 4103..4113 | -0.127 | 16.3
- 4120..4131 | -0.079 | 15.3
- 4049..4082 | -0.063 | 15.9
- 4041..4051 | 0.013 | 15.1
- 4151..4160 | -0.022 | 14.1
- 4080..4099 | -0.111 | 16.3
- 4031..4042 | 0.014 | 15.2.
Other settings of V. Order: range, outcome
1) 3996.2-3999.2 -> 14.1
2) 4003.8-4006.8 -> 15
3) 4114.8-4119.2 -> 14.7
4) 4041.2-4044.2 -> 15.5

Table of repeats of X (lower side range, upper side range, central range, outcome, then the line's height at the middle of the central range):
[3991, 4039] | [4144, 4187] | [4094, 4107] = -1.8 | 14.9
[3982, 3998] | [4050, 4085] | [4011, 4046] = -0.7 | 15.4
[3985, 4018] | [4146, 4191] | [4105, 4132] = -1.1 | 14.7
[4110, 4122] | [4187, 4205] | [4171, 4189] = 0.5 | 13.8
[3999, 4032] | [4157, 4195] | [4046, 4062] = 0.2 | 15.5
